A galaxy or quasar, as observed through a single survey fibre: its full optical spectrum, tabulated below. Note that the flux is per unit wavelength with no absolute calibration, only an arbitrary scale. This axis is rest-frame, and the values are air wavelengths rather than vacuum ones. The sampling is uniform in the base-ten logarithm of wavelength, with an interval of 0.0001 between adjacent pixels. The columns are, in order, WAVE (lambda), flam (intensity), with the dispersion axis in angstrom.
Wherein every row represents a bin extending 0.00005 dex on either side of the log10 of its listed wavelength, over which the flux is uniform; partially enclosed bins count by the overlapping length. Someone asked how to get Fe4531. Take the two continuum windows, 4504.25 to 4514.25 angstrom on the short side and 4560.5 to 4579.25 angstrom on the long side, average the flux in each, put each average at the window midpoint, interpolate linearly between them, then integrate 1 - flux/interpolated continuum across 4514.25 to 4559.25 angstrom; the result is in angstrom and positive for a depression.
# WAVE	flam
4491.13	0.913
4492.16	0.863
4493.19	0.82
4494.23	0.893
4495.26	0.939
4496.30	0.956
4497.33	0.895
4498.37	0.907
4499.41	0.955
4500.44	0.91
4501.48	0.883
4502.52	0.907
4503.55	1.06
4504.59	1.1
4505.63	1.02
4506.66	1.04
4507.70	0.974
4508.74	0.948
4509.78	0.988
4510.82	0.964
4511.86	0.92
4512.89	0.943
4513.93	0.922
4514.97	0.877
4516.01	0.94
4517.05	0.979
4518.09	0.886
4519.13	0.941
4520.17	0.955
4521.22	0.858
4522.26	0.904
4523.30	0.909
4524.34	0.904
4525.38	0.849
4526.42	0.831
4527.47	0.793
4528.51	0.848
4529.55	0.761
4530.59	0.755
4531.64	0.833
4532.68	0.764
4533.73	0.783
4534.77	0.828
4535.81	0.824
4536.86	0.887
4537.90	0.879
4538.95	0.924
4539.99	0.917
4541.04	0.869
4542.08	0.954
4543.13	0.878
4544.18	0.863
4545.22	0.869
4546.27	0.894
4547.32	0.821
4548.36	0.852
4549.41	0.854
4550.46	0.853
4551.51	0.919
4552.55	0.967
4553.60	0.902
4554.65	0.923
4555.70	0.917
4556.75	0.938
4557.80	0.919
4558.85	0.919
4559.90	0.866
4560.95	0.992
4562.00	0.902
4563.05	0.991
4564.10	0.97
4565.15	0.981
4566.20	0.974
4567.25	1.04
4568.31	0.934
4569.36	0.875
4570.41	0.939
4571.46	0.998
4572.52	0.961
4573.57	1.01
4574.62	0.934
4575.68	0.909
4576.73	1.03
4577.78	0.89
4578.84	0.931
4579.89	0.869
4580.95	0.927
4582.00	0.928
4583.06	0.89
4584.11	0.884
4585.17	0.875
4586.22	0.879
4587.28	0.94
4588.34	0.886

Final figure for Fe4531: 4.3 angstrom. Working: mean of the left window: 0.981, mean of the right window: 0.959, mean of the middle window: 0.878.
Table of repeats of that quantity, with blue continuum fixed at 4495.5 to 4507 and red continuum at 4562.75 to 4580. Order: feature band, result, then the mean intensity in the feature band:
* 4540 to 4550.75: 1.0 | 0.873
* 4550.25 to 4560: 0.4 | 0.916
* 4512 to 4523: 0.5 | 0.92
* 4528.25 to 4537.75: 1.5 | 0.811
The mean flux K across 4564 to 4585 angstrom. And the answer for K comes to 0.942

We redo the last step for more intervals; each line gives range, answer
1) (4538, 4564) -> 0.905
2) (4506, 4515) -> 0.959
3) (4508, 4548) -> 0.881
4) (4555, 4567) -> 0.945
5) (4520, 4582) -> 0.899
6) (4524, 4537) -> 0.817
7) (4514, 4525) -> 0.915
